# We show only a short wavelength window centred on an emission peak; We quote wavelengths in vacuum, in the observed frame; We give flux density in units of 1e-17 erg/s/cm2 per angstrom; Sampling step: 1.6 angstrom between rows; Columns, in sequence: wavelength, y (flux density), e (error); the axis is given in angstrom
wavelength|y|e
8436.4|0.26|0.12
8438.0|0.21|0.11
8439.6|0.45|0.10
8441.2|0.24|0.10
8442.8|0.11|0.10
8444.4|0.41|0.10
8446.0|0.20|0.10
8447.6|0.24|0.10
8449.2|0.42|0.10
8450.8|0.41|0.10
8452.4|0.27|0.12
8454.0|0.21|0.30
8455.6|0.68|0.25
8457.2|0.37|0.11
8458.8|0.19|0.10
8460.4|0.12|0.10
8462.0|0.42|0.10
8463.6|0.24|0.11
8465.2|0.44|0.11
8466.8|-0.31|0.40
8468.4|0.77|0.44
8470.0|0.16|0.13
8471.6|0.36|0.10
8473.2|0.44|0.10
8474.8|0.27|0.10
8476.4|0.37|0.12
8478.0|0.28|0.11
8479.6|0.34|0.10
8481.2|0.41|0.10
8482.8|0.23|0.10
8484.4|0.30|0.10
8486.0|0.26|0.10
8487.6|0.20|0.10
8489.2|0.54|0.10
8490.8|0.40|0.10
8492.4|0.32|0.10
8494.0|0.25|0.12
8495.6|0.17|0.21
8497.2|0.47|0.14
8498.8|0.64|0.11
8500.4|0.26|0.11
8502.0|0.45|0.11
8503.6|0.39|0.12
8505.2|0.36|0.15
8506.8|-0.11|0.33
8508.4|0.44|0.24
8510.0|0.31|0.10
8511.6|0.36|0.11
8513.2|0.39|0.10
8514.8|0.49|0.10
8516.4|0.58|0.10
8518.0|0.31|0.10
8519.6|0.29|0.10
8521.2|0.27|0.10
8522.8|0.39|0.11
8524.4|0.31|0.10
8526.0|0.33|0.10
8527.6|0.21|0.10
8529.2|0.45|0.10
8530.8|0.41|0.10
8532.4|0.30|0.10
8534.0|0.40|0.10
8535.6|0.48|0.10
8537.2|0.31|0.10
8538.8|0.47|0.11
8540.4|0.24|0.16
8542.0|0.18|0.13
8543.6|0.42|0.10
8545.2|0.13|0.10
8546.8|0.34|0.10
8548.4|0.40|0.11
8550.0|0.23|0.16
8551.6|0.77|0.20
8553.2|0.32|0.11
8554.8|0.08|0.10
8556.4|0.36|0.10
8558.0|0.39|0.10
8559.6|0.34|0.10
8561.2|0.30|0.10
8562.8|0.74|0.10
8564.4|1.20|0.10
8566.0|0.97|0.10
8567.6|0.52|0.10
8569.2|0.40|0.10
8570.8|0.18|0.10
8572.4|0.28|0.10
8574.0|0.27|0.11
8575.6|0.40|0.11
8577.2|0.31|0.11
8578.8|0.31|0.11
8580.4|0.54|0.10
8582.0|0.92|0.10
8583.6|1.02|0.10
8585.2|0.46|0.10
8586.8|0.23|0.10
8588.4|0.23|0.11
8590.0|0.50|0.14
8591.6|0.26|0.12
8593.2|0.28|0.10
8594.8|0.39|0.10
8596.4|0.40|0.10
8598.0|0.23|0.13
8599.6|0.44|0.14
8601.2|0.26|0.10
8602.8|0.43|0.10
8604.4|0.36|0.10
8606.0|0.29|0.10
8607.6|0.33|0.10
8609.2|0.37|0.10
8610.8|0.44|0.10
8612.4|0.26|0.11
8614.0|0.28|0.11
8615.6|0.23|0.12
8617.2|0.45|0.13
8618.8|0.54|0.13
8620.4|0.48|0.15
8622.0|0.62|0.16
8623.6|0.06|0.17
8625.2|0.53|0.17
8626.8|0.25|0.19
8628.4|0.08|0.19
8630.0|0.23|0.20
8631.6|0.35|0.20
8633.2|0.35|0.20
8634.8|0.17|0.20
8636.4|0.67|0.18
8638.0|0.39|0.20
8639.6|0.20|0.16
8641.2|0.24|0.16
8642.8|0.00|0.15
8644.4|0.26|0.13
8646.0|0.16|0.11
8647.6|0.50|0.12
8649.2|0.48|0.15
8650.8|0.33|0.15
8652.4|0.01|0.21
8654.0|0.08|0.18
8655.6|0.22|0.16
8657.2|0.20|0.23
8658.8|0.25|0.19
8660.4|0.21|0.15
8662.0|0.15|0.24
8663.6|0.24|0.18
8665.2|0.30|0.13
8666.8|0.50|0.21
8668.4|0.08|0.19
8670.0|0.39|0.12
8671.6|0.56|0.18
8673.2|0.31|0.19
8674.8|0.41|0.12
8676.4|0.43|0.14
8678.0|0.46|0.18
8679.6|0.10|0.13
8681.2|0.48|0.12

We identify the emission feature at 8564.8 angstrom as [S II] 6716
